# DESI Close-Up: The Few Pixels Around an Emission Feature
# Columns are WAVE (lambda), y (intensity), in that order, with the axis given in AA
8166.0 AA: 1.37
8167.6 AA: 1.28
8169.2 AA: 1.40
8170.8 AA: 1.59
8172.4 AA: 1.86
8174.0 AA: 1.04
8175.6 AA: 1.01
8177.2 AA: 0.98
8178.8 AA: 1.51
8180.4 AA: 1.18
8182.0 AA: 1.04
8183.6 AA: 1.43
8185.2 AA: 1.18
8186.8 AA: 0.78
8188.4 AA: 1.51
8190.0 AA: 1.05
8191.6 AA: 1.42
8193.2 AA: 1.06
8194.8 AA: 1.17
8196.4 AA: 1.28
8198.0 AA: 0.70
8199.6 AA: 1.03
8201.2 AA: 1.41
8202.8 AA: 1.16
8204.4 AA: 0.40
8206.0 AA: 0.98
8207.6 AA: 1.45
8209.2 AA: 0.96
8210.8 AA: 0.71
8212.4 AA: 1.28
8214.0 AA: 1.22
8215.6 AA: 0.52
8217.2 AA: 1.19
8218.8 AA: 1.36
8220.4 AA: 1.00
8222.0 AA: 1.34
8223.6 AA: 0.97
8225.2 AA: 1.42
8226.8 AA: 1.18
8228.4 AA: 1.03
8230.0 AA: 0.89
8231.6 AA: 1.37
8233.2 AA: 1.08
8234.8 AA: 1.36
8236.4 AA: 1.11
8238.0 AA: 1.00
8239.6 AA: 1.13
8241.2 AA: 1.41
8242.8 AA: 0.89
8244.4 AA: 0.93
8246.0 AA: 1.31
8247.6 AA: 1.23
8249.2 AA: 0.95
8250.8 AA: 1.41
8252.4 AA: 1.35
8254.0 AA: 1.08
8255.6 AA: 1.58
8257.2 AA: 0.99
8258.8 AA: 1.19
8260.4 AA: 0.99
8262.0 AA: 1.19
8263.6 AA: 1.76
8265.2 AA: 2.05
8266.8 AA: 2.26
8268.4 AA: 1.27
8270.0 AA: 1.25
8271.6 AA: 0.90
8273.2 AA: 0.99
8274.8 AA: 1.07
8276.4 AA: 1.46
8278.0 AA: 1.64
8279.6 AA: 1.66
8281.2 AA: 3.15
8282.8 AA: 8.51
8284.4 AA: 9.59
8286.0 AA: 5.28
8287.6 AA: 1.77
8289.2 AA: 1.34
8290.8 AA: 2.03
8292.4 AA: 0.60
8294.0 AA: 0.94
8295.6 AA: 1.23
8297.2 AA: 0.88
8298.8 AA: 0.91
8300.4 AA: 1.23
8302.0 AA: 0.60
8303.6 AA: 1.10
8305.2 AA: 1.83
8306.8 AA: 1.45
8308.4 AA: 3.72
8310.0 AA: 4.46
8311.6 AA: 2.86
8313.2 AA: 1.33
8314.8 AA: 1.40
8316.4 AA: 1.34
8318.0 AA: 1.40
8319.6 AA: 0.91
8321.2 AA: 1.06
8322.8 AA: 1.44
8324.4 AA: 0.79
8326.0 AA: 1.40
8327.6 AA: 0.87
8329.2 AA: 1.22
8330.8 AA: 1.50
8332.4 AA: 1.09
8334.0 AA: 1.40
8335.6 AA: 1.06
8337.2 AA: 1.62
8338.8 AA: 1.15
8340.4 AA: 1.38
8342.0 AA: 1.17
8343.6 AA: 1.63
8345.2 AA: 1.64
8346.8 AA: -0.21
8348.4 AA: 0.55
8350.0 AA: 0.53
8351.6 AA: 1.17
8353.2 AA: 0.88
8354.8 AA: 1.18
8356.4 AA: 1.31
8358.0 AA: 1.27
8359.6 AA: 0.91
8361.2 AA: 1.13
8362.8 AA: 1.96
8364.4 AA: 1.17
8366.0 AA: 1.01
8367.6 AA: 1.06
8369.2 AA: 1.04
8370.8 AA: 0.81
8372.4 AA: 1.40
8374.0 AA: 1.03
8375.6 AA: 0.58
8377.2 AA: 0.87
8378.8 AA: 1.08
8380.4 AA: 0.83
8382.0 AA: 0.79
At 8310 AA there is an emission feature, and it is [N II]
